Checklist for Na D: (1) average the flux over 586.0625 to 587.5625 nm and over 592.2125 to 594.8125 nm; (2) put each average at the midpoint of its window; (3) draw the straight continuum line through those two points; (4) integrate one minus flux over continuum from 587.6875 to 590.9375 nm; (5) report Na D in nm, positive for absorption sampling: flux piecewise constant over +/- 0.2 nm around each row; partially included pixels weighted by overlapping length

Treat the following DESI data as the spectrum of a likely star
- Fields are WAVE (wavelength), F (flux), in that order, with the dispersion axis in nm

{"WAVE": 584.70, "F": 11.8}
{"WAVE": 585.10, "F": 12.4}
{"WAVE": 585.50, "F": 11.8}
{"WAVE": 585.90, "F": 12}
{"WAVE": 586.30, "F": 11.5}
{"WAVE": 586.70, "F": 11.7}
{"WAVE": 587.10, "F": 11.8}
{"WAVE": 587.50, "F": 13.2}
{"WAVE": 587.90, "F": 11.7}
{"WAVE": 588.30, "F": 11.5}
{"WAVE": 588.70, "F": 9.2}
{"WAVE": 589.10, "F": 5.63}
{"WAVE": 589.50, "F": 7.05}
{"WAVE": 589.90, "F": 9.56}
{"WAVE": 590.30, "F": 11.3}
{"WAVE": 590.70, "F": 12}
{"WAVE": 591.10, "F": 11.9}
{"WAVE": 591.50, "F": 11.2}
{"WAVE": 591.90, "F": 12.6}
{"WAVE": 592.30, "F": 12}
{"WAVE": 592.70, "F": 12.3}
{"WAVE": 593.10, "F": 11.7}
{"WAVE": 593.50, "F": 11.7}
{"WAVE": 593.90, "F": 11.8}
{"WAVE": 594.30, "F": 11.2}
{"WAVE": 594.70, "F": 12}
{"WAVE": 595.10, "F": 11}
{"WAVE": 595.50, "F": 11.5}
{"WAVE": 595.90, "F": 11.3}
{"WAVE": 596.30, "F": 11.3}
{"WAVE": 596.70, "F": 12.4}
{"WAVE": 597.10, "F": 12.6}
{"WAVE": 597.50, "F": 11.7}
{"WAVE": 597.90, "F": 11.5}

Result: 0.576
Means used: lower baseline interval 11.9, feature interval 9.78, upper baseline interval 11.8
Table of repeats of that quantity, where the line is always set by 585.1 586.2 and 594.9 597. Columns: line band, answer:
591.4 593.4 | -0.05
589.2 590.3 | 0.30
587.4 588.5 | -0.02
